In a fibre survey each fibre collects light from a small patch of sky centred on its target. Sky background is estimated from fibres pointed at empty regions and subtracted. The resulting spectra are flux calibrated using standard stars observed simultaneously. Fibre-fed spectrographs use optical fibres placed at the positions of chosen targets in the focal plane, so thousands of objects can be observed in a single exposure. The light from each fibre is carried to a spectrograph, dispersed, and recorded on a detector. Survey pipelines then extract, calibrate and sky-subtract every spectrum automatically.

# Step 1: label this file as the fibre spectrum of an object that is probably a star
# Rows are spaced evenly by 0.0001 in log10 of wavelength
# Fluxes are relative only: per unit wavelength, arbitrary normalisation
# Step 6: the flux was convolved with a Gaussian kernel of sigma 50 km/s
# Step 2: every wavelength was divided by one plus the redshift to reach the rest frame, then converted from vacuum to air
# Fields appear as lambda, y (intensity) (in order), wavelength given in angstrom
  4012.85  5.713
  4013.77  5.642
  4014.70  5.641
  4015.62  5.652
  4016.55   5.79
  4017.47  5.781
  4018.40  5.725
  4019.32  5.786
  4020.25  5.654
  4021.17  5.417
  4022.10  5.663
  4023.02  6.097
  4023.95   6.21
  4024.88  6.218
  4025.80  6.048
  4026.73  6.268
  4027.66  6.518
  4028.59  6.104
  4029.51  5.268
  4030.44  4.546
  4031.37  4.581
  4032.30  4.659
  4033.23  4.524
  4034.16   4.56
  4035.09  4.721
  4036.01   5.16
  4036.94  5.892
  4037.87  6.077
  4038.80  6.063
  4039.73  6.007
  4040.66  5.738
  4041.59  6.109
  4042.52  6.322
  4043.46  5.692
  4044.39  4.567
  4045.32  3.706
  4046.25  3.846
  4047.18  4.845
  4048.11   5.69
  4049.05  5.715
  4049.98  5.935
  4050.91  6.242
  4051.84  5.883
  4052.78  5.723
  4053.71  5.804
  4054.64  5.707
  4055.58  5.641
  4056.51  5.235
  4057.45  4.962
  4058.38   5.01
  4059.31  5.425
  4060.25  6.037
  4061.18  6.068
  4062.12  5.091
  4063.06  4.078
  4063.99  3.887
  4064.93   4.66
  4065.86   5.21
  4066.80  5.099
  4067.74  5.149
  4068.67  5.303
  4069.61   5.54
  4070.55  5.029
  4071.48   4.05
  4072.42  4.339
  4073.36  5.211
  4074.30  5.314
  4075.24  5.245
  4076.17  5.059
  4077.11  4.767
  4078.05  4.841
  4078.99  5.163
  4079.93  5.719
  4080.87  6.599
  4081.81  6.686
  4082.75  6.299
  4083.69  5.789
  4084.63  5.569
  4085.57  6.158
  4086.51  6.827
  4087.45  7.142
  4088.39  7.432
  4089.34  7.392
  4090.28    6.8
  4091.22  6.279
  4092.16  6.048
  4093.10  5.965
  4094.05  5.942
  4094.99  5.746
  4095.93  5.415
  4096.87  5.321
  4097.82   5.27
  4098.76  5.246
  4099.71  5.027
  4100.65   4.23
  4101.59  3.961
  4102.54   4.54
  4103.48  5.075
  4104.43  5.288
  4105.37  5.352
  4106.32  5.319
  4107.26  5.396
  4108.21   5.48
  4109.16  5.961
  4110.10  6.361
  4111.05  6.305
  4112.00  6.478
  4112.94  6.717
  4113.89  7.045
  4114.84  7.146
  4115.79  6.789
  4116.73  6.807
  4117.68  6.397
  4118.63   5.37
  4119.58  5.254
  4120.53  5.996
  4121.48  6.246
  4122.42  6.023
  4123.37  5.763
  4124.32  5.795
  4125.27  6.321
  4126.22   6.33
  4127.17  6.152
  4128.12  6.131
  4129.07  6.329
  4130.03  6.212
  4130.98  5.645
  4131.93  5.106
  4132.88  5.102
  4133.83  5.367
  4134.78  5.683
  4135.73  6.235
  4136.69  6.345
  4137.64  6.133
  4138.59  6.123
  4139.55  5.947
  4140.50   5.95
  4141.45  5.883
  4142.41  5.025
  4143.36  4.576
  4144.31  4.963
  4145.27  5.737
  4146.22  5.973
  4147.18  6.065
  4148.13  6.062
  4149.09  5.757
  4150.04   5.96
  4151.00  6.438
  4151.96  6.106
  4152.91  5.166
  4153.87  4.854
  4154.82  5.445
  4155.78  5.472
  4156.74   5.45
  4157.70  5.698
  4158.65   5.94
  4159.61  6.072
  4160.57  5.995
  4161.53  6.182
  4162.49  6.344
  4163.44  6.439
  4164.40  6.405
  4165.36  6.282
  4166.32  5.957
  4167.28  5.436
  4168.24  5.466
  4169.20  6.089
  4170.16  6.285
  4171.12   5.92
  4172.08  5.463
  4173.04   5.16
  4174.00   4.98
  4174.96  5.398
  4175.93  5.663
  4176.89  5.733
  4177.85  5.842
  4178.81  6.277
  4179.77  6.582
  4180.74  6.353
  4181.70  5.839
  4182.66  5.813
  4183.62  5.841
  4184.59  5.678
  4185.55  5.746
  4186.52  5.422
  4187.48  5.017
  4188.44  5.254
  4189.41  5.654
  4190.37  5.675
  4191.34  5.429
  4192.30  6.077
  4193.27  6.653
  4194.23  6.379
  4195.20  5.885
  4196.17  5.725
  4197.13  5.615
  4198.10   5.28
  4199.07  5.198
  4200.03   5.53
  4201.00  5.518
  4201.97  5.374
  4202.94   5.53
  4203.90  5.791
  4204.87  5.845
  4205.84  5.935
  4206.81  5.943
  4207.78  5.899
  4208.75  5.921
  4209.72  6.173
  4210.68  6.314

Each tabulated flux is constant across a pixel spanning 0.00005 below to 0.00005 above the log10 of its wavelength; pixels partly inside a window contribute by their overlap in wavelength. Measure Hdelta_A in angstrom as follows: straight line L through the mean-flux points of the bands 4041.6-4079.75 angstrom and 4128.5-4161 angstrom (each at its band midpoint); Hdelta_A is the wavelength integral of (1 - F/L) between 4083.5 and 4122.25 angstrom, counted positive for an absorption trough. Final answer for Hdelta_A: -3.3 angstrom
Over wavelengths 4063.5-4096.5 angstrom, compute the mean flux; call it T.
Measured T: 5.65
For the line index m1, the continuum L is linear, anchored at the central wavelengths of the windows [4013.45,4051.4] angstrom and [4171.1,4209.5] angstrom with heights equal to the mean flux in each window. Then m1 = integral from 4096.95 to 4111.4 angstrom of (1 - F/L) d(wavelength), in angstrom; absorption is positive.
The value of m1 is 0.9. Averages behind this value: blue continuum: 5.53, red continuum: 5.72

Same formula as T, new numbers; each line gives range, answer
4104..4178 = 5.87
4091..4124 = 5.76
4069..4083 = 5.31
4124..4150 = 5.82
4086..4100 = 6.14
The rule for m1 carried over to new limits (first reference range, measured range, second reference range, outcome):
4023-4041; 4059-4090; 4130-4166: 0.60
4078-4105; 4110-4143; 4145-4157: -1.73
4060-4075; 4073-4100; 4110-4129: -2.09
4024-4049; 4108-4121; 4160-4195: -1.52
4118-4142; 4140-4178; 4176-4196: 0.86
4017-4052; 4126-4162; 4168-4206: -0.70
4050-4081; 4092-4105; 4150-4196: 0.51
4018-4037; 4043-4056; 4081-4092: 1.20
